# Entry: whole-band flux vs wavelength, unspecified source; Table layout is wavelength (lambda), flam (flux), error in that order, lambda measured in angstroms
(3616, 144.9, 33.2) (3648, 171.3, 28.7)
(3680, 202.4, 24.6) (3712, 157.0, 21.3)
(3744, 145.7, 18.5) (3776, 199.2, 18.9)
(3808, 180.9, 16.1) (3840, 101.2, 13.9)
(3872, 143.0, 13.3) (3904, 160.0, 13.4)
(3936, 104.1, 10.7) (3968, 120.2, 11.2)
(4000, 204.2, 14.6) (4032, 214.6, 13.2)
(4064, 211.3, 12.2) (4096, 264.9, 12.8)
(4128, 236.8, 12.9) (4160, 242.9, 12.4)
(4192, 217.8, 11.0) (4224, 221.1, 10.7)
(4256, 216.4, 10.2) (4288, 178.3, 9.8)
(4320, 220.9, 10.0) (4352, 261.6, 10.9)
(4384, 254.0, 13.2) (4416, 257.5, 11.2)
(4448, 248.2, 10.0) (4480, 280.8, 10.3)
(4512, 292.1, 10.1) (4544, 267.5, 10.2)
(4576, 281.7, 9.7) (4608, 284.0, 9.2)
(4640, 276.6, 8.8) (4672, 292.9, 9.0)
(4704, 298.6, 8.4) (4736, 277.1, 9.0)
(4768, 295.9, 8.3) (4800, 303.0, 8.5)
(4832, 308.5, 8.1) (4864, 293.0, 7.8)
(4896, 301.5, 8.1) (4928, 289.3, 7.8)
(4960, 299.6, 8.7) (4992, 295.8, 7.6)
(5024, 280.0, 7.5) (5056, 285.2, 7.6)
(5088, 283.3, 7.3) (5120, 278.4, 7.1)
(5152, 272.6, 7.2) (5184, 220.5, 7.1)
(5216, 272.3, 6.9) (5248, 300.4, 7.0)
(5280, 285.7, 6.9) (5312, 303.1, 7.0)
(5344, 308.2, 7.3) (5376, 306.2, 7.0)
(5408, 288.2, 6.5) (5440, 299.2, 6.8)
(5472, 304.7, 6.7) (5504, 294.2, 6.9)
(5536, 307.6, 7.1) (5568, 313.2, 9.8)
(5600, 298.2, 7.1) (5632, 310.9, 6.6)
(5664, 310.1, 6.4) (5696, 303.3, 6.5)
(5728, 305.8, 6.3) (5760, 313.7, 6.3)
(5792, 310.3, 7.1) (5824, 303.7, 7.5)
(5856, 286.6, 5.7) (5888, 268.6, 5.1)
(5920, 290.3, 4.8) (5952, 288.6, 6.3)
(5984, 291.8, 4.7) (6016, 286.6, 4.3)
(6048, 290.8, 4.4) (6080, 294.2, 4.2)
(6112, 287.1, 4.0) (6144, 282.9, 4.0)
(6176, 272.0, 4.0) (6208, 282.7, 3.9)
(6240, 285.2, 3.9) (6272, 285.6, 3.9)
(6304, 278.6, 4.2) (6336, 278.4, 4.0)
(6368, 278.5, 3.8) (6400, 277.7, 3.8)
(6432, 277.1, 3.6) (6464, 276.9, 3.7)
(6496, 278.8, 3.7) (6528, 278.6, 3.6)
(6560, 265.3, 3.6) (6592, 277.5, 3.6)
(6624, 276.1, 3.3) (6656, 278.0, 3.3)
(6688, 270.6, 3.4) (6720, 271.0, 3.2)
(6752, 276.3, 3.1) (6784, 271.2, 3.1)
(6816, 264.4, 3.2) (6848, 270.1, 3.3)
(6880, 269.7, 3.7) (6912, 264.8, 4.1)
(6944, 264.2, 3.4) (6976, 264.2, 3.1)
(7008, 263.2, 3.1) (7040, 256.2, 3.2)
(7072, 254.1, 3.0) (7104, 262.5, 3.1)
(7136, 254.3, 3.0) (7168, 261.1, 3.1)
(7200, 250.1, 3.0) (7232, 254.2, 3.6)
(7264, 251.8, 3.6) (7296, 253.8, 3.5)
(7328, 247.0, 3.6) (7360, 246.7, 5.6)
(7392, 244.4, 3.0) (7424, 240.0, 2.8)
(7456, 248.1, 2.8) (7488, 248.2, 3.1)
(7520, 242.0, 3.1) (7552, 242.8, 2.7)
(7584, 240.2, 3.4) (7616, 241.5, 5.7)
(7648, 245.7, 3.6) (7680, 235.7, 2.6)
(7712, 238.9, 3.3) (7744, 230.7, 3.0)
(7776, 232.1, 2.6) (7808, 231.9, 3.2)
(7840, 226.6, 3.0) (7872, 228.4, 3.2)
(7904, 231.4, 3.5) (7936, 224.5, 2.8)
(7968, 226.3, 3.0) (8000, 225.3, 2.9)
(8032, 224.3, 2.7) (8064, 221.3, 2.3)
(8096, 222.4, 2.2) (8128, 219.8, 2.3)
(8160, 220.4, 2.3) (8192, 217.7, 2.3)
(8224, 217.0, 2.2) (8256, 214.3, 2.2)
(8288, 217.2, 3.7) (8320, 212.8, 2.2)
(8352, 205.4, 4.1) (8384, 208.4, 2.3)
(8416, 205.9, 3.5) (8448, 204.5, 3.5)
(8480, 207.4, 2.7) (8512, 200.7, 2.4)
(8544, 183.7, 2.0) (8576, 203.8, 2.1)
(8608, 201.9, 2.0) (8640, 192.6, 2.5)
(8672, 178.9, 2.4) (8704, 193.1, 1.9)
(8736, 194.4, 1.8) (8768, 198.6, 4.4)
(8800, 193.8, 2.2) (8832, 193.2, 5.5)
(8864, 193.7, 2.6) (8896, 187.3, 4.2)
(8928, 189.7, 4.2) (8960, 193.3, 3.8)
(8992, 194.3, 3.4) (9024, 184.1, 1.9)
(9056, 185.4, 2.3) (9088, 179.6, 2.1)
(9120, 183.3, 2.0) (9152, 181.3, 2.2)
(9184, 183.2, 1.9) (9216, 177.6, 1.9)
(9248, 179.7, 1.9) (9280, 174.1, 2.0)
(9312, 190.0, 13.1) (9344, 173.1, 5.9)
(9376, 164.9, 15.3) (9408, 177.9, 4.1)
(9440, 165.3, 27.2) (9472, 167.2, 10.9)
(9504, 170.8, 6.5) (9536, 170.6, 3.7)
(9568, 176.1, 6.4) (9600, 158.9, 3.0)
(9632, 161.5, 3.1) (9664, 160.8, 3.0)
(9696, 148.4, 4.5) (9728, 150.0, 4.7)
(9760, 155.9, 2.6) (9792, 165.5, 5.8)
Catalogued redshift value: 0.00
